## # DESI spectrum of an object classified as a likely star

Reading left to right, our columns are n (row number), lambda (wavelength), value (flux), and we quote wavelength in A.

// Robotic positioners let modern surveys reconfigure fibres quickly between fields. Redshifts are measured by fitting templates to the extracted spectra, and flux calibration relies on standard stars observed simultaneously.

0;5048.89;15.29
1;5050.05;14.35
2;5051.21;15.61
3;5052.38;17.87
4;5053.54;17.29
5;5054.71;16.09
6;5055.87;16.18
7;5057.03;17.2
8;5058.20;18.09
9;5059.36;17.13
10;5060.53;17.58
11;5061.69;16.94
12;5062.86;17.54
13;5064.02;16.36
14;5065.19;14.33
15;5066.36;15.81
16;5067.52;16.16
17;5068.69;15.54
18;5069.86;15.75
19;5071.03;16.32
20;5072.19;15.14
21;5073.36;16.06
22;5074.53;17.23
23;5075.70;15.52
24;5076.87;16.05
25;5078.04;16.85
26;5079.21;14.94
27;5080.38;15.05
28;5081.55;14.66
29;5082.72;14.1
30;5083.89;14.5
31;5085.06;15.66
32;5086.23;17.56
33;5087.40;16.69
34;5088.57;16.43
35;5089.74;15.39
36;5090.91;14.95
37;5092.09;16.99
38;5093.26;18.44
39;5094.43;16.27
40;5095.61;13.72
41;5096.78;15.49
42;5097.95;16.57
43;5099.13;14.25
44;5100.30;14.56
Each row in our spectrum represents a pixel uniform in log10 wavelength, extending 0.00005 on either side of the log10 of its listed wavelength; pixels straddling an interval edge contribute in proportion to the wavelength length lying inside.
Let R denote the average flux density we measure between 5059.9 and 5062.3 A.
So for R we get 17.2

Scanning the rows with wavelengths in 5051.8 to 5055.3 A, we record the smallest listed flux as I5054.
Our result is 16.09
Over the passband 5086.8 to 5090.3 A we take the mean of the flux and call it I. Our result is 16.2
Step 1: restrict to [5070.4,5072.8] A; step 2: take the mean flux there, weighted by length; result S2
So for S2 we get 15.8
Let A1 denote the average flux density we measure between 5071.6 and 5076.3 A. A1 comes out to 16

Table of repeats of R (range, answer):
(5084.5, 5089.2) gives 16.6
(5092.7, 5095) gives 17.4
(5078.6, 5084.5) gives 14.7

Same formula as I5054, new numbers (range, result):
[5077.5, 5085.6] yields 14.1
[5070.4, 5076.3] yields 15.14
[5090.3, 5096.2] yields 13.72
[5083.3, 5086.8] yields 14.5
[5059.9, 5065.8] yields 14.33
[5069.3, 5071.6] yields 15.75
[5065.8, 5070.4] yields 15.54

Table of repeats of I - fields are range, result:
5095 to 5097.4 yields 14.6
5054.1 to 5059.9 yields 16.9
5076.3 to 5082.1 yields 15.5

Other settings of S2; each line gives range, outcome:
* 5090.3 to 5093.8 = 16.7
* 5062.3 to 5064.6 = 17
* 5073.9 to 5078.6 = 16.4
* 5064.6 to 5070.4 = 15.5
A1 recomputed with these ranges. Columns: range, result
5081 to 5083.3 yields 14.4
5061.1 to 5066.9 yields 16.2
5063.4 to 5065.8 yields 15.4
